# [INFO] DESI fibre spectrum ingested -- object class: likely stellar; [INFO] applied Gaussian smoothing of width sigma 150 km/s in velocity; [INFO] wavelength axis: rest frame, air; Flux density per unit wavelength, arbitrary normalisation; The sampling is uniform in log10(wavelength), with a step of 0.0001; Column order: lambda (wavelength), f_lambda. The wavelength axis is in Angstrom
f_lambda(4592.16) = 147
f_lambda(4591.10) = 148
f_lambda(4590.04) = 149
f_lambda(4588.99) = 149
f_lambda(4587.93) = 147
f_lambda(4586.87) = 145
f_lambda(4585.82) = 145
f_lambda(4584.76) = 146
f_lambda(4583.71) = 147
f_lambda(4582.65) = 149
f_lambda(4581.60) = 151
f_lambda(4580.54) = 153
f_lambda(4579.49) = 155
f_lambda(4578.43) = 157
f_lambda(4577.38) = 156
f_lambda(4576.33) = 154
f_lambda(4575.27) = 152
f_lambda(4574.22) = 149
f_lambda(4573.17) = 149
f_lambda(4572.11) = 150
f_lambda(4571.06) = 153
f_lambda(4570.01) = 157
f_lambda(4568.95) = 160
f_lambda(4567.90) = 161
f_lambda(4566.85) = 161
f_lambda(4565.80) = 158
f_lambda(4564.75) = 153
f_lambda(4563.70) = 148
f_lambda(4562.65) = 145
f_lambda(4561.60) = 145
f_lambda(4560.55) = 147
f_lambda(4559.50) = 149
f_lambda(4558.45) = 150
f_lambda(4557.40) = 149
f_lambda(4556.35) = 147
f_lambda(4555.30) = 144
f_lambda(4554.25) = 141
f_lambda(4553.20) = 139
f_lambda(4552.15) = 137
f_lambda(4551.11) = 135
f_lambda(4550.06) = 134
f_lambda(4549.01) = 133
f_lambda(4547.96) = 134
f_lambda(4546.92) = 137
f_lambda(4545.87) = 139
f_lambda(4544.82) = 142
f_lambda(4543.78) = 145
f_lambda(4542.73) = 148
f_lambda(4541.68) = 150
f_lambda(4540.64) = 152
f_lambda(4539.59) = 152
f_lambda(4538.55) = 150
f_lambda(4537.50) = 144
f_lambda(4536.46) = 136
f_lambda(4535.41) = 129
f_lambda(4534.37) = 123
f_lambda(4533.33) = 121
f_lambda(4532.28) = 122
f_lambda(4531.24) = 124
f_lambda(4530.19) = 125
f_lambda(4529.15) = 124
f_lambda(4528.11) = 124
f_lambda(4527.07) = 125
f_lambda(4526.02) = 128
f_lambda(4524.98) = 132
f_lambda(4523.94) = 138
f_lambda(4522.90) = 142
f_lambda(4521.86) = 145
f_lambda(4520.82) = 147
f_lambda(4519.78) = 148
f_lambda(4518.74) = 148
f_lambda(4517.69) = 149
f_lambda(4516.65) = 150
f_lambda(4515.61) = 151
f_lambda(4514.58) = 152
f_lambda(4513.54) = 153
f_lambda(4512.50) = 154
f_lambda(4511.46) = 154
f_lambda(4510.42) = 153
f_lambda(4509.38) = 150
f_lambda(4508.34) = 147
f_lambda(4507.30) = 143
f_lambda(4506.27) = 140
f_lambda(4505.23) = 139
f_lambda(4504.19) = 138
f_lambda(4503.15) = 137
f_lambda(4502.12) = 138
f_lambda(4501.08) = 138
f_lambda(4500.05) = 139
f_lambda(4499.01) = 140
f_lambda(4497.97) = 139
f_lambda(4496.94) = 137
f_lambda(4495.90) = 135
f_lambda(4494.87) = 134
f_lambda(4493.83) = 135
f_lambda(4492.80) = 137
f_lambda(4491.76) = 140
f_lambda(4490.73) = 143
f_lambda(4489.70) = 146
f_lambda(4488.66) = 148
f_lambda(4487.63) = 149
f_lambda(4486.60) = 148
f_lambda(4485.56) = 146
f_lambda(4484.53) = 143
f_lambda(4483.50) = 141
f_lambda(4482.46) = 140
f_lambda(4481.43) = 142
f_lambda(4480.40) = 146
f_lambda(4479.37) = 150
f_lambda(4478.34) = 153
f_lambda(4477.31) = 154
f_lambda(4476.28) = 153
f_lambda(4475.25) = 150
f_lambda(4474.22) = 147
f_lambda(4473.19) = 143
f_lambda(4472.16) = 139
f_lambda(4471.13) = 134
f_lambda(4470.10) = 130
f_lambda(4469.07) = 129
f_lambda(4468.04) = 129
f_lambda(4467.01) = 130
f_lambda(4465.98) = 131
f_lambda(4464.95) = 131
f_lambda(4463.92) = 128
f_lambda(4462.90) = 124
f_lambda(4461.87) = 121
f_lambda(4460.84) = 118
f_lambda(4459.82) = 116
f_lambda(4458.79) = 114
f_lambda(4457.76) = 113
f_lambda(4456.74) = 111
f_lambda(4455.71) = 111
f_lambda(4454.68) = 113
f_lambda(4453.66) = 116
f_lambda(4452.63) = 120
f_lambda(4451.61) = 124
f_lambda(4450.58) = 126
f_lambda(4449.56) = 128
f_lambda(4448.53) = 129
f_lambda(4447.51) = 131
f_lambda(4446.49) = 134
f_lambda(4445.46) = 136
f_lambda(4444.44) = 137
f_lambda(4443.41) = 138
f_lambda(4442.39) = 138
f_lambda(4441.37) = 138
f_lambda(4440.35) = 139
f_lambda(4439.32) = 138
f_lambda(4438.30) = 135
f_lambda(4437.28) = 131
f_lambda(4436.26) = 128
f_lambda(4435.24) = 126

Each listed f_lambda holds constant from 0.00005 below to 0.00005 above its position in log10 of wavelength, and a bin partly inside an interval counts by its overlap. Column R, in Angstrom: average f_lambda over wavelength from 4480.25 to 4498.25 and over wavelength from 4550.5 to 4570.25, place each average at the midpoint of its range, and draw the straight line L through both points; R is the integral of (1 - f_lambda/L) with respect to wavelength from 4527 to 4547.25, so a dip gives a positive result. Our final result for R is 1.4 Angstrom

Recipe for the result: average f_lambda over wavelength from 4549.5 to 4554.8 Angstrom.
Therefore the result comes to 137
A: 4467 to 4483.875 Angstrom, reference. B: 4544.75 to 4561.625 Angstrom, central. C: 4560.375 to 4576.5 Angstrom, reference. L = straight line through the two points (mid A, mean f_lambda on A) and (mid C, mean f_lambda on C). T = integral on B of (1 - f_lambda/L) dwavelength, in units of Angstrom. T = 1.1 Angstrom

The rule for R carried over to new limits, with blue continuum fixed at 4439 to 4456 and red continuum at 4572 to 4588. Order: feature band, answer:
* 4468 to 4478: -0.6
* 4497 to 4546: 0.2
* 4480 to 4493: -0.8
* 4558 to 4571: -0.4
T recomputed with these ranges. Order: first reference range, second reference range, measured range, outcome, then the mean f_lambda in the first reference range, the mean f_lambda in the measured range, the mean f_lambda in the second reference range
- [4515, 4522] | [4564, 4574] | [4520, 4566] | 3.8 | 149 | 139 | 155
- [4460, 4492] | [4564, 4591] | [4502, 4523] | -0.4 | 139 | 147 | 152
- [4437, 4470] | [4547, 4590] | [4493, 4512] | -0.7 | 127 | 141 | 148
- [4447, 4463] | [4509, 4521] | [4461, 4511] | -1.7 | 120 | 140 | 151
